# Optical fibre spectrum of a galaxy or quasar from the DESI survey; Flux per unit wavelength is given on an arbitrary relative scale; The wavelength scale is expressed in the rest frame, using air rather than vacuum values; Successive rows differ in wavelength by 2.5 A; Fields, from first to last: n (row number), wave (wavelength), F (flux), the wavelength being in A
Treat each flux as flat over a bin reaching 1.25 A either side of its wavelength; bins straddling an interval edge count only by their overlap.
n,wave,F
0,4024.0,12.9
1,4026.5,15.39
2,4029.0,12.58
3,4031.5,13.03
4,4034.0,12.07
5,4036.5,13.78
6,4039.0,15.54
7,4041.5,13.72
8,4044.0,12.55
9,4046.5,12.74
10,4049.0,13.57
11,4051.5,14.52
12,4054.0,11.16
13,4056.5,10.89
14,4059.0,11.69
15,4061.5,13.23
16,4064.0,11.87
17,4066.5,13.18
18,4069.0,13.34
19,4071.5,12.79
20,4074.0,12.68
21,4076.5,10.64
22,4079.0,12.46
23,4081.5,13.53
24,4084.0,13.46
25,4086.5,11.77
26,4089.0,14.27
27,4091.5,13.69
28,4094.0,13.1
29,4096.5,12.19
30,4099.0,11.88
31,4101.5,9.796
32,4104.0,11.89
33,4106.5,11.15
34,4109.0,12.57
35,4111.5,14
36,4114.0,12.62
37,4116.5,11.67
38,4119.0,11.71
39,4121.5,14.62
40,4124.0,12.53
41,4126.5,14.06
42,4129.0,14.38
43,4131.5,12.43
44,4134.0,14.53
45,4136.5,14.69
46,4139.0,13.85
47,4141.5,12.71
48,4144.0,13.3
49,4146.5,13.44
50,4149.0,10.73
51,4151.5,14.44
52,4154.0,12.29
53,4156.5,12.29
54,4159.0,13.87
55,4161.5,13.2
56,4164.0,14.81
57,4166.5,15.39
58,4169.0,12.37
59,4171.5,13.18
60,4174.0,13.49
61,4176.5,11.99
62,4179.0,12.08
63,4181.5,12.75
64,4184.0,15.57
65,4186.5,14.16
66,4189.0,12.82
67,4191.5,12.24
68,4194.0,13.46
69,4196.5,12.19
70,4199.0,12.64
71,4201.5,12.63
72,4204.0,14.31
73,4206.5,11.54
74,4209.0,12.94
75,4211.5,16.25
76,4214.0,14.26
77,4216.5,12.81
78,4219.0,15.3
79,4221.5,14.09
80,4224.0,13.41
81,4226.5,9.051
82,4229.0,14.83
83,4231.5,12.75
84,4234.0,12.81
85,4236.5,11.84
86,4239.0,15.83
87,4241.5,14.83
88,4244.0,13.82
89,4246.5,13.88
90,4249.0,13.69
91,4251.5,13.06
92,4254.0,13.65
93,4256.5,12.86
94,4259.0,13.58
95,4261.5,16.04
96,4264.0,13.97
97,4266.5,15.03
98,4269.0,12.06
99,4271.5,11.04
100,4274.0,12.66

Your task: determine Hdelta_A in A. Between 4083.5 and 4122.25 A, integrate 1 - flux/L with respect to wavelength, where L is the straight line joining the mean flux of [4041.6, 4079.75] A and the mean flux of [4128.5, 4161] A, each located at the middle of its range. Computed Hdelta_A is 1.3 A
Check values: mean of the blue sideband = 12.5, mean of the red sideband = 13.3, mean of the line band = 12.5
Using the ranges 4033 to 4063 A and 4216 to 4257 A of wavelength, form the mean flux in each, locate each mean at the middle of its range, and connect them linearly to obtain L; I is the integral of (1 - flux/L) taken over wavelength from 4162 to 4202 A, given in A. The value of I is 0.2 A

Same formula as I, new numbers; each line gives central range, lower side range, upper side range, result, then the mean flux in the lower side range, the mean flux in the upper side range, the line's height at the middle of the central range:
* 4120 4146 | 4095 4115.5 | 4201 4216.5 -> -2.6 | 12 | 13.6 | 12.5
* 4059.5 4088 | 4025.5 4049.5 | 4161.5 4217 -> 1.8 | 13.5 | 13.4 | 13.4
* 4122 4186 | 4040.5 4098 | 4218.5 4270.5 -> -1.2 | 12.7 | 13.6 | 13.2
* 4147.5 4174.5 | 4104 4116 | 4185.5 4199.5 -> -1.1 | 12.5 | 12.9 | 12.7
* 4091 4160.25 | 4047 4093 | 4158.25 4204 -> 0.7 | 12.7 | 13.3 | 13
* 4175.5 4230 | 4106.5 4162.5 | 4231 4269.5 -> 1.1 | 13.1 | 13.8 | 13.5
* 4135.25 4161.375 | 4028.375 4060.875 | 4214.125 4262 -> 0.2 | 12.9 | 13.6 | 13.3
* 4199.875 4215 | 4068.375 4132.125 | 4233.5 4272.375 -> -0.3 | 12.7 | 13.7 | 13.4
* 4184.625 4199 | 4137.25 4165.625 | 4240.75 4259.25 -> 0.4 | 13.2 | 13.6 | 13.4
